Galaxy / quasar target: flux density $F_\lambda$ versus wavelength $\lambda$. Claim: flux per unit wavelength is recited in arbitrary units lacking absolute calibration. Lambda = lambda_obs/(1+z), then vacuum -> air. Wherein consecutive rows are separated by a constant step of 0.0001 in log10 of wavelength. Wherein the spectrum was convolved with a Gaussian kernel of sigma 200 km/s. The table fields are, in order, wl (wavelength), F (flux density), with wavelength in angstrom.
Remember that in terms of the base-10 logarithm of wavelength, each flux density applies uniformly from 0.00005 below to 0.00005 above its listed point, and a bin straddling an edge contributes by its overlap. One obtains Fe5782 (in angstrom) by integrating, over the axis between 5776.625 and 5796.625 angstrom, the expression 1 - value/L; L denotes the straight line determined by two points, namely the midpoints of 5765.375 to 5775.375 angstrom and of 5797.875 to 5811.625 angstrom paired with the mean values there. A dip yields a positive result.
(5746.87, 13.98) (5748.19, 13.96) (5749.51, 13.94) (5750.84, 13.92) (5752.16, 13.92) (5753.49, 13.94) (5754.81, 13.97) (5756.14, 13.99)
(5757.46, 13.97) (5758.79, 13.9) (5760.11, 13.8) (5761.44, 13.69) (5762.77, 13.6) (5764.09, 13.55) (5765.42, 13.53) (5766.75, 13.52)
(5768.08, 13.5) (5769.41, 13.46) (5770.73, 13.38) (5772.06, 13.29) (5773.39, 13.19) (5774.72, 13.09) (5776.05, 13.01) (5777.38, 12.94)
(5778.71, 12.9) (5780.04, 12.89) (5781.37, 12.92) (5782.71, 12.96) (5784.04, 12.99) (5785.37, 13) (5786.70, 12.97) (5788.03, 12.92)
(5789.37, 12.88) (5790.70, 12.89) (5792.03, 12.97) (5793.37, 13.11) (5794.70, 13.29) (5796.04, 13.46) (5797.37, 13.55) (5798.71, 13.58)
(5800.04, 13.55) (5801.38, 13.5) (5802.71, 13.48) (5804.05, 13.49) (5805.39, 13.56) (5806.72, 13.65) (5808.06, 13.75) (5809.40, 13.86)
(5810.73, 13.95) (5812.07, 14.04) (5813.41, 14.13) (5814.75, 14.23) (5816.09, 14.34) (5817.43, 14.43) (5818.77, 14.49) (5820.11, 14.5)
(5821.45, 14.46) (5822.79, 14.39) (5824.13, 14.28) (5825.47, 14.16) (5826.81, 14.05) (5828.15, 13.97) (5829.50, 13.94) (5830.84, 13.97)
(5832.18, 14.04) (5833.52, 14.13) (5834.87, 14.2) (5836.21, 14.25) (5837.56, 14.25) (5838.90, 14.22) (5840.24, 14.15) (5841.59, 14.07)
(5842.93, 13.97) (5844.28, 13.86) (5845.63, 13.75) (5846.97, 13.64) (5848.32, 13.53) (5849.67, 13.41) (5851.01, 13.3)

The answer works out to 0.7 angstrom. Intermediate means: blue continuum 13.4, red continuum 13.6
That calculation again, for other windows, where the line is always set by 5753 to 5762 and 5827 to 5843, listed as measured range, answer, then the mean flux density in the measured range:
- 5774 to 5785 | 0.78 angstrom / 13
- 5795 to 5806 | 0.39 angstrom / 13.5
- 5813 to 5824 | -0.24 angstrom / 14.4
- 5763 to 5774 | 0.39 angstrom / 13.4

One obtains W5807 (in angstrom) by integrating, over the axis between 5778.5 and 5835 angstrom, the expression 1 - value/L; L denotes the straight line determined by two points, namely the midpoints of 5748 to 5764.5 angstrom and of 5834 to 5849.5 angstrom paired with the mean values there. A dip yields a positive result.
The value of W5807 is 1.0 angstrom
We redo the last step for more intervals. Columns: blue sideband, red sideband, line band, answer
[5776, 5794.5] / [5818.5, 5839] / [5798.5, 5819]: -0.4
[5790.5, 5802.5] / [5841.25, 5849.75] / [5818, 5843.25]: -1.0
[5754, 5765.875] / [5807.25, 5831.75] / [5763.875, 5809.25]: 2.3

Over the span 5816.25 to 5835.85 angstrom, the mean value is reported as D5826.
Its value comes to 14.2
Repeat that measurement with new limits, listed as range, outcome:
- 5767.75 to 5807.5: 13.2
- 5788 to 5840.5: 13.9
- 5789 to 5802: 13.3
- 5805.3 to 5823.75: 14.2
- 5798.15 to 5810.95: 13.6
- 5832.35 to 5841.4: 14.2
